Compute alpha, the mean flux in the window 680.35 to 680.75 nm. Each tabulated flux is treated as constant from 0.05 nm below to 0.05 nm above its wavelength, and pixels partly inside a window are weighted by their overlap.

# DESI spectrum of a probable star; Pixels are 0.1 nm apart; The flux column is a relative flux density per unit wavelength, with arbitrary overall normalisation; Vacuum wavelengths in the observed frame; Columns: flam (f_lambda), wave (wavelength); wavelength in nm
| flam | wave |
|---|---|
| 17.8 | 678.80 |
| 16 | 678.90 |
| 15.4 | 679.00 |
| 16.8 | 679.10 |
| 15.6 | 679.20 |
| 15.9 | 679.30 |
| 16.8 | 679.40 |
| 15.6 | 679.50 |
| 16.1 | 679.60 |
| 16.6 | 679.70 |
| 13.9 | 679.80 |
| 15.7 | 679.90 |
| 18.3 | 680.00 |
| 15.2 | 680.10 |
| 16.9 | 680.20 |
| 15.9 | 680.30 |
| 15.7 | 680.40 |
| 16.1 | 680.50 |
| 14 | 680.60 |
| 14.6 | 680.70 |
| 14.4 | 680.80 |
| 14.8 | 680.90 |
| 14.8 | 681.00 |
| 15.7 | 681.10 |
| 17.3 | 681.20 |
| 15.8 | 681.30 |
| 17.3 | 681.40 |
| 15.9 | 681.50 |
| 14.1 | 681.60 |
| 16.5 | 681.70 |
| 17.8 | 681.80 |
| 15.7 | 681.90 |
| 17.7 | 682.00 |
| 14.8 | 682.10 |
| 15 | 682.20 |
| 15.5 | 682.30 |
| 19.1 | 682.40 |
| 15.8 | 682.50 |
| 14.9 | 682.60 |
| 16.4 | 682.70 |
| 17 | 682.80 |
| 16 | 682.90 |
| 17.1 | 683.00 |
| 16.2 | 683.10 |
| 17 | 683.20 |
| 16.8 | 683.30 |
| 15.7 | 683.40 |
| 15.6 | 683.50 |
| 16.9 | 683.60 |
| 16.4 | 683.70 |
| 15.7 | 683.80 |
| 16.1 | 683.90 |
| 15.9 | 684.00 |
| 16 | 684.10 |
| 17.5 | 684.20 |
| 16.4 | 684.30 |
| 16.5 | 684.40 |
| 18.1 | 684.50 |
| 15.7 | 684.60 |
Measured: 15.1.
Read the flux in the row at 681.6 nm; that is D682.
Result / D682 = 14.1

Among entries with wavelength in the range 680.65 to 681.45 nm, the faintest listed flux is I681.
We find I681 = 14.4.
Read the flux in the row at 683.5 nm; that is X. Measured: 15.6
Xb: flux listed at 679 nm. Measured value 15.4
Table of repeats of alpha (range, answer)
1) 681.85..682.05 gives 16.7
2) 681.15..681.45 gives 16.8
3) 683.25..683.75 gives 16.3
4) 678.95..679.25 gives 15.9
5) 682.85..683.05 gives 16.5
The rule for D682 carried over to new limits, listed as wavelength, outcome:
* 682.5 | 15.8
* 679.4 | 16.8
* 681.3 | 15.8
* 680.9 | 14.8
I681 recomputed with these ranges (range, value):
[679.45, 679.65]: 15.6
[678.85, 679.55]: 15.4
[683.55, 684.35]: 15.7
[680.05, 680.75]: 14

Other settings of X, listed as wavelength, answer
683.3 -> 16.8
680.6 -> 14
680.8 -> 14.4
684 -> 15.9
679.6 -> 16.1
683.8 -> 15.7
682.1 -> 14.8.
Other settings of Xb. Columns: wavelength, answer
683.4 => 15.7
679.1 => 16.8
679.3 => 15.9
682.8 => 17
